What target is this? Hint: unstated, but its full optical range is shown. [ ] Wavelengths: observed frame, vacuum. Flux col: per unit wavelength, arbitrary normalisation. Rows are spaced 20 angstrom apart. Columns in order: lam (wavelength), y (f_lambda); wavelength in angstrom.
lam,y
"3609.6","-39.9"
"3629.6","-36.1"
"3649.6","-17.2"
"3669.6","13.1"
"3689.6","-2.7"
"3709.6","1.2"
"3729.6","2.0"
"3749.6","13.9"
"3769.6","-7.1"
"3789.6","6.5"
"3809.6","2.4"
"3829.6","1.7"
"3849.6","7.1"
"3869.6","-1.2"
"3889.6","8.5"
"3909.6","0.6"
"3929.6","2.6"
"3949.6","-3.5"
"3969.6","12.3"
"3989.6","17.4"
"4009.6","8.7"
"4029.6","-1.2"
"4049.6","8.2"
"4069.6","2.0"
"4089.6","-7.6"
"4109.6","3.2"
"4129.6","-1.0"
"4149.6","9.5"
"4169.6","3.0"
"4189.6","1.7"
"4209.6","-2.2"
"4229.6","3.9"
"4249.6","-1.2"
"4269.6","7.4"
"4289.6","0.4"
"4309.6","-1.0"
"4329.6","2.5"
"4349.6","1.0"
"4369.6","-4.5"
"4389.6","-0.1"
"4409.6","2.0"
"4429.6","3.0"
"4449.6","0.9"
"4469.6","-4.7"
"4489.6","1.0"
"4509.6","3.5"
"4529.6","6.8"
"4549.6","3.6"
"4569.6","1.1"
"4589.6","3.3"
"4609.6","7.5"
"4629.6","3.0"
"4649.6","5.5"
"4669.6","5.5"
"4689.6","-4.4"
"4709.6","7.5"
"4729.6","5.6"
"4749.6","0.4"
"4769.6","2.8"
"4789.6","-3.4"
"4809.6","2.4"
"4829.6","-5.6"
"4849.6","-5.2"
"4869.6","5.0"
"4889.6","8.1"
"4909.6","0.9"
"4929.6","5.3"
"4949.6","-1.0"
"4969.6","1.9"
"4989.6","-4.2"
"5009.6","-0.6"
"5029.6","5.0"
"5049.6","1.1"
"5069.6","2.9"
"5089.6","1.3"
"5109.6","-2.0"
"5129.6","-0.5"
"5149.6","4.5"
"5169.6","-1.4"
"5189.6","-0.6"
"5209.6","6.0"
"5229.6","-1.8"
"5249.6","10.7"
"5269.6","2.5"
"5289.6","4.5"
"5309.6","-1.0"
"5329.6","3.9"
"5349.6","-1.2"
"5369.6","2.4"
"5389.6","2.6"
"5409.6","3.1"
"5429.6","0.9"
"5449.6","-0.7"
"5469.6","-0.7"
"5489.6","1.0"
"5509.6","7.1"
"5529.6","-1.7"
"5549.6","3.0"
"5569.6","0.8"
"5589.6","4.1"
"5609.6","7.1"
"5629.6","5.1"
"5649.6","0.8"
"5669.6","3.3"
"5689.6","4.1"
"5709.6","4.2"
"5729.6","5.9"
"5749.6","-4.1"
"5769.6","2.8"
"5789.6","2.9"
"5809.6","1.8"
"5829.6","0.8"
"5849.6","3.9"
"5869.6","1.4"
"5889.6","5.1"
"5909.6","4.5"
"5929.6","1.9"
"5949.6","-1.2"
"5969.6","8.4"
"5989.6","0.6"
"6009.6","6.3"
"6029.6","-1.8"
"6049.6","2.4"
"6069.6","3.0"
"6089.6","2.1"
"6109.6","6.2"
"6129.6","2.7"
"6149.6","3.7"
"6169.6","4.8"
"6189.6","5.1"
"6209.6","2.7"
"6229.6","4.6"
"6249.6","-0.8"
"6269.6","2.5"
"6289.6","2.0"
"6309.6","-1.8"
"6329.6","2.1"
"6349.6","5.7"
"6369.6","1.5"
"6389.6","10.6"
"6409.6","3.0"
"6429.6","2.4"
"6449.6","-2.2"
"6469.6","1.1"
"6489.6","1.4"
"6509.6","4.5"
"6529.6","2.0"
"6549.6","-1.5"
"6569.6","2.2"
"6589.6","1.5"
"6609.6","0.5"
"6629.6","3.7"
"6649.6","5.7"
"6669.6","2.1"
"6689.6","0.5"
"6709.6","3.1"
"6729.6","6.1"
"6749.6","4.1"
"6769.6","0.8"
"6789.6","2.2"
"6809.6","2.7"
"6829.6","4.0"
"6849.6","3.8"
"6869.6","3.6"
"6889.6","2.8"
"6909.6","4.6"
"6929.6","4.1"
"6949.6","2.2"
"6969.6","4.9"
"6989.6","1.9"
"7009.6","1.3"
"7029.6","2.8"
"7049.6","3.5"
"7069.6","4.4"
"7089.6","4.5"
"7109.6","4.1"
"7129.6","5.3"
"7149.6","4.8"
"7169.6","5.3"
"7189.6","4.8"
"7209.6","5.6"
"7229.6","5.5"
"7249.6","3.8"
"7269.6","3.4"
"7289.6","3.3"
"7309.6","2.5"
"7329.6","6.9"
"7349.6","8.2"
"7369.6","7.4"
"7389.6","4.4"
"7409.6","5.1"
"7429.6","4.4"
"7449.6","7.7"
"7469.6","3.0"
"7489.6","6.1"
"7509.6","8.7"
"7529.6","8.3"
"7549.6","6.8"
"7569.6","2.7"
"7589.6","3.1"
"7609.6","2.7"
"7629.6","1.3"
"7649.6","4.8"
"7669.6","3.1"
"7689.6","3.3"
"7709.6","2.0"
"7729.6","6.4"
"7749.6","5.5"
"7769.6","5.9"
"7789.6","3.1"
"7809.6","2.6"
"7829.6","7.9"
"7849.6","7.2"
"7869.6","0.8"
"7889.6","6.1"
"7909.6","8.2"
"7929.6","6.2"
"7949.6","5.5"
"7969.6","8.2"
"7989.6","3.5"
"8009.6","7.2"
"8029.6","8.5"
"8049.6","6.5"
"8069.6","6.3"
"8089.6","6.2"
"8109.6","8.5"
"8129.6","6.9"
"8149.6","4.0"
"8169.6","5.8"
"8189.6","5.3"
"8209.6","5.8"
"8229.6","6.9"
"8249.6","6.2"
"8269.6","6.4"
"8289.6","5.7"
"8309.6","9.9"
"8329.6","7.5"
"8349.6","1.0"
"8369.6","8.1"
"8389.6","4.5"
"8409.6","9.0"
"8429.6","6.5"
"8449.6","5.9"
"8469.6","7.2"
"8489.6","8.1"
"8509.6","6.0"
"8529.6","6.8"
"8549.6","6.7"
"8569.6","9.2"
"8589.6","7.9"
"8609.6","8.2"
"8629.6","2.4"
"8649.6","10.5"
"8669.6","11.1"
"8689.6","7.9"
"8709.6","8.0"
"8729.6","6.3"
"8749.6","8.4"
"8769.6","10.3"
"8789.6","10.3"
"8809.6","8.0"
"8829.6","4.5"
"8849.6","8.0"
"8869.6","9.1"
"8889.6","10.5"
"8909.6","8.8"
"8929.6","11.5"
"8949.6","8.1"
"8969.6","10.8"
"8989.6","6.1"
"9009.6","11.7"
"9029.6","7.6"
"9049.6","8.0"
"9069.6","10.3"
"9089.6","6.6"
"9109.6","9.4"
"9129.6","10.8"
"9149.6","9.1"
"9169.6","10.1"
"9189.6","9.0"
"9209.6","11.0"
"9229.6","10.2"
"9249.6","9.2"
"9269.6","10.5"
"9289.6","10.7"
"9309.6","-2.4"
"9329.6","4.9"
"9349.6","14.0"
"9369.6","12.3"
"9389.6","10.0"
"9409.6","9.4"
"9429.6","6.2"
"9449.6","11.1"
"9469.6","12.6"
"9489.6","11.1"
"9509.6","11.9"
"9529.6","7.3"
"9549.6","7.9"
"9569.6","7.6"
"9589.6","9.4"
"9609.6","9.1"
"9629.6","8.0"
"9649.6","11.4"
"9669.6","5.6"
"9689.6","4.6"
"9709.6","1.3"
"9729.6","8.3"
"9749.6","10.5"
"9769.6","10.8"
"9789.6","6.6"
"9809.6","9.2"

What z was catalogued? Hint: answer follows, 0.98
